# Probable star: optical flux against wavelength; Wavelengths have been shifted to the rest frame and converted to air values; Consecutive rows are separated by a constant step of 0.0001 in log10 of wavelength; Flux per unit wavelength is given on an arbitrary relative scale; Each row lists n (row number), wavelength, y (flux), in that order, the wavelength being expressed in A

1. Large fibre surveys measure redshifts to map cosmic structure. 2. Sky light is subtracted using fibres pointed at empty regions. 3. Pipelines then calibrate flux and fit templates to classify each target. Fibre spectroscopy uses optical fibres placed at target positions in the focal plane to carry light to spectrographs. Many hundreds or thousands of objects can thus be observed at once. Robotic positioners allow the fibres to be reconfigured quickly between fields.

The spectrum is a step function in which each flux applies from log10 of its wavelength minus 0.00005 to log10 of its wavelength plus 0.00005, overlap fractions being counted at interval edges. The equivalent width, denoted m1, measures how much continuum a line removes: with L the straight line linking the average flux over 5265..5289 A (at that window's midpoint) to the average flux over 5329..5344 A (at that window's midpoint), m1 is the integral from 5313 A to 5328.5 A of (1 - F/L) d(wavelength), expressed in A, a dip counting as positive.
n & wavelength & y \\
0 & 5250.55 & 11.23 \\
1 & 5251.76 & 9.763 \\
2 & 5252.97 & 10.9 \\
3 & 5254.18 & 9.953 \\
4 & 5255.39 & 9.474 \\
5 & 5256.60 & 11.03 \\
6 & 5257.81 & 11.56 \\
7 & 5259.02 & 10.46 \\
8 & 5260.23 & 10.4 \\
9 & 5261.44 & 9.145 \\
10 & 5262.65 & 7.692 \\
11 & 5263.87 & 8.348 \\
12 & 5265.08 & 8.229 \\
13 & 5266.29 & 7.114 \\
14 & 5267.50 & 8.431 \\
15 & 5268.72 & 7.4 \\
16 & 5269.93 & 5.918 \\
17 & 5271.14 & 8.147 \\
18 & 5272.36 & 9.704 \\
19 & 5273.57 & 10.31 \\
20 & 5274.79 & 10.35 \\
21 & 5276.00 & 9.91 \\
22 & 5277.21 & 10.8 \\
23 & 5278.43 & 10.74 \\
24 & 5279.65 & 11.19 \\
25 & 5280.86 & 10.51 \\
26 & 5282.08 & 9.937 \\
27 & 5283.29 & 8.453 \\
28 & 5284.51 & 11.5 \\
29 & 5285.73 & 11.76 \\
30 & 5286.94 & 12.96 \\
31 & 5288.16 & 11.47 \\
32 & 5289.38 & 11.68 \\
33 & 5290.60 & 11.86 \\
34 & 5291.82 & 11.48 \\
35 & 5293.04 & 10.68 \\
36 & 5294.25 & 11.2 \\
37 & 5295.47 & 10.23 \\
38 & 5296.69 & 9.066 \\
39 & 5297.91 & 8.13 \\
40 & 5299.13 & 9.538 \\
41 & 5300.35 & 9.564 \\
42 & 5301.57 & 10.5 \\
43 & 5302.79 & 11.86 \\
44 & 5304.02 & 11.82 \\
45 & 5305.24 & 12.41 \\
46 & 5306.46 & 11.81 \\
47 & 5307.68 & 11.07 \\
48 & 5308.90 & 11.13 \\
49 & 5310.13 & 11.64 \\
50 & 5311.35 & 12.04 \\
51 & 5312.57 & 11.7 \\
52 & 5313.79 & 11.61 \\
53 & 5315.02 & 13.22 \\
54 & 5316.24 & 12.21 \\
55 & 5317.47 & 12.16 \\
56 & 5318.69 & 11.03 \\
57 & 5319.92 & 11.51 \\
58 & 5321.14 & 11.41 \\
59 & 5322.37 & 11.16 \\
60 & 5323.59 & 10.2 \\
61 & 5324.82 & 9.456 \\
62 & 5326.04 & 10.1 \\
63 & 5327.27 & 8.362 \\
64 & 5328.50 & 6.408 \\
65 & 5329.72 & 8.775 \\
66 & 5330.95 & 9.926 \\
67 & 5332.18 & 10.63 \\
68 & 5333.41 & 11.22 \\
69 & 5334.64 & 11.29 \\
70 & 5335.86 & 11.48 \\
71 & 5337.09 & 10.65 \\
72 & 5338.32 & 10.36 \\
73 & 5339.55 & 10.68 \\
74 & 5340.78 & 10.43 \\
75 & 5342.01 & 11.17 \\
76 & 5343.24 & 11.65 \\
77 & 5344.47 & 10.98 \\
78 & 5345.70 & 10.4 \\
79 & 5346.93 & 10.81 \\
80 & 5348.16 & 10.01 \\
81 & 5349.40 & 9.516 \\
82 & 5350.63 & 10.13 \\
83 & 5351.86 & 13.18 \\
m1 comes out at -0.6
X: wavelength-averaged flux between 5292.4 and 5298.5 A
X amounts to 9.88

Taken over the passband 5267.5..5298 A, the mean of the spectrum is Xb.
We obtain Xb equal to 10.2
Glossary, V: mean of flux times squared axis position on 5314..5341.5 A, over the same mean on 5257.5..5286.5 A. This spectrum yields 1.1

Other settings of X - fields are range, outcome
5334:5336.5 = 11.4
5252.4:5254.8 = 10.4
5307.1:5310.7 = 11.3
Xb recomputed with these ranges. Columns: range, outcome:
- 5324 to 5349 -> 10.2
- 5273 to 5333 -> 10.8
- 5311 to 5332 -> 10.6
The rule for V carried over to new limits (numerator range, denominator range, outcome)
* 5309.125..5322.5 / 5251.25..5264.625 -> 1.22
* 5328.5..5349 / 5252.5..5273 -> 1.20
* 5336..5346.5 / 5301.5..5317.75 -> 0.93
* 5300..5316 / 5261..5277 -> 1.38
